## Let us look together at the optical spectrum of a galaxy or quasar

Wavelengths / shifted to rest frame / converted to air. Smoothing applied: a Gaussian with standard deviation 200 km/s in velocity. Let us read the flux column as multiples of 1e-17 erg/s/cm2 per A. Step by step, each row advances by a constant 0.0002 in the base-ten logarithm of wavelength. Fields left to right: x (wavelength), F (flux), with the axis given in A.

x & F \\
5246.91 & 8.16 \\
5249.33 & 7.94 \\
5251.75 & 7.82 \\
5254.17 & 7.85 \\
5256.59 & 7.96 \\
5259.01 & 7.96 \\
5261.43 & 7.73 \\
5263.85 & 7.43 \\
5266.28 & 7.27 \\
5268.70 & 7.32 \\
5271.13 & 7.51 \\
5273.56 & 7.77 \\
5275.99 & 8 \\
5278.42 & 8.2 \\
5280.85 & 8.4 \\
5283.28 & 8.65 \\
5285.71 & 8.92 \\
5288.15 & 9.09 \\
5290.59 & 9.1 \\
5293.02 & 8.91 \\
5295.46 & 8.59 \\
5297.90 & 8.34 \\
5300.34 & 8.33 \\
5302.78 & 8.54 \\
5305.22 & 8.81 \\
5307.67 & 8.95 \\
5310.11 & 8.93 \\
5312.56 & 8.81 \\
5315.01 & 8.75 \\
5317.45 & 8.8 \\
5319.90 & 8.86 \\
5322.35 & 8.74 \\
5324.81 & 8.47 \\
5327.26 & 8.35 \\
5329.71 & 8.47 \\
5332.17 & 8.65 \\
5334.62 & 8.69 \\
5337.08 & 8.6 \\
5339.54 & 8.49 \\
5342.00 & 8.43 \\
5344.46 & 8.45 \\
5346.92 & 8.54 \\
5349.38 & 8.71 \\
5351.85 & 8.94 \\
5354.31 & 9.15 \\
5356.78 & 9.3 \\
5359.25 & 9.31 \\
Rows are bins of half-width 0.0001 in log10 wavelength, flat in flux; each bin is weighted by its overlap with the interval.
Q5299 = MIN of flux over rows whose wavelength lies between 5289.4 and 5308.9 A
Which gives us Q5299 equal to 8.33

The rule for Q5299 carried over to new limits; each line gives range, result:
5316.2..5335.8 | 8.35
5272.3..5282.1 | 7.77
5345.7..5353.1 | 8.54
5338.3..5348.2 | 8.43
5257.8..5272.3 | 7.27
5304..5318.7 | 8.75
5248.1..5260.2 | 7.82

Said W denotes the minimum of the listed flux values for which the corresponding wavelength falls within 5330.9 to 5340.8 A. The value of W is 8.49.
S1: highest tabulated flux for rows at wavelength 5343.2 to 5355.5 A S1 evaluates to 9.15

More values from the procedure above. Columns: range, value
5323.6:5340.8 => 8.69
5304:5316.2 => 8.95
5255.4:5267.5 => 7.96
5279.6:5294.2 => 9.1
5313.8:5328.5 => 8.86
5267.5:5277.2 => 8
